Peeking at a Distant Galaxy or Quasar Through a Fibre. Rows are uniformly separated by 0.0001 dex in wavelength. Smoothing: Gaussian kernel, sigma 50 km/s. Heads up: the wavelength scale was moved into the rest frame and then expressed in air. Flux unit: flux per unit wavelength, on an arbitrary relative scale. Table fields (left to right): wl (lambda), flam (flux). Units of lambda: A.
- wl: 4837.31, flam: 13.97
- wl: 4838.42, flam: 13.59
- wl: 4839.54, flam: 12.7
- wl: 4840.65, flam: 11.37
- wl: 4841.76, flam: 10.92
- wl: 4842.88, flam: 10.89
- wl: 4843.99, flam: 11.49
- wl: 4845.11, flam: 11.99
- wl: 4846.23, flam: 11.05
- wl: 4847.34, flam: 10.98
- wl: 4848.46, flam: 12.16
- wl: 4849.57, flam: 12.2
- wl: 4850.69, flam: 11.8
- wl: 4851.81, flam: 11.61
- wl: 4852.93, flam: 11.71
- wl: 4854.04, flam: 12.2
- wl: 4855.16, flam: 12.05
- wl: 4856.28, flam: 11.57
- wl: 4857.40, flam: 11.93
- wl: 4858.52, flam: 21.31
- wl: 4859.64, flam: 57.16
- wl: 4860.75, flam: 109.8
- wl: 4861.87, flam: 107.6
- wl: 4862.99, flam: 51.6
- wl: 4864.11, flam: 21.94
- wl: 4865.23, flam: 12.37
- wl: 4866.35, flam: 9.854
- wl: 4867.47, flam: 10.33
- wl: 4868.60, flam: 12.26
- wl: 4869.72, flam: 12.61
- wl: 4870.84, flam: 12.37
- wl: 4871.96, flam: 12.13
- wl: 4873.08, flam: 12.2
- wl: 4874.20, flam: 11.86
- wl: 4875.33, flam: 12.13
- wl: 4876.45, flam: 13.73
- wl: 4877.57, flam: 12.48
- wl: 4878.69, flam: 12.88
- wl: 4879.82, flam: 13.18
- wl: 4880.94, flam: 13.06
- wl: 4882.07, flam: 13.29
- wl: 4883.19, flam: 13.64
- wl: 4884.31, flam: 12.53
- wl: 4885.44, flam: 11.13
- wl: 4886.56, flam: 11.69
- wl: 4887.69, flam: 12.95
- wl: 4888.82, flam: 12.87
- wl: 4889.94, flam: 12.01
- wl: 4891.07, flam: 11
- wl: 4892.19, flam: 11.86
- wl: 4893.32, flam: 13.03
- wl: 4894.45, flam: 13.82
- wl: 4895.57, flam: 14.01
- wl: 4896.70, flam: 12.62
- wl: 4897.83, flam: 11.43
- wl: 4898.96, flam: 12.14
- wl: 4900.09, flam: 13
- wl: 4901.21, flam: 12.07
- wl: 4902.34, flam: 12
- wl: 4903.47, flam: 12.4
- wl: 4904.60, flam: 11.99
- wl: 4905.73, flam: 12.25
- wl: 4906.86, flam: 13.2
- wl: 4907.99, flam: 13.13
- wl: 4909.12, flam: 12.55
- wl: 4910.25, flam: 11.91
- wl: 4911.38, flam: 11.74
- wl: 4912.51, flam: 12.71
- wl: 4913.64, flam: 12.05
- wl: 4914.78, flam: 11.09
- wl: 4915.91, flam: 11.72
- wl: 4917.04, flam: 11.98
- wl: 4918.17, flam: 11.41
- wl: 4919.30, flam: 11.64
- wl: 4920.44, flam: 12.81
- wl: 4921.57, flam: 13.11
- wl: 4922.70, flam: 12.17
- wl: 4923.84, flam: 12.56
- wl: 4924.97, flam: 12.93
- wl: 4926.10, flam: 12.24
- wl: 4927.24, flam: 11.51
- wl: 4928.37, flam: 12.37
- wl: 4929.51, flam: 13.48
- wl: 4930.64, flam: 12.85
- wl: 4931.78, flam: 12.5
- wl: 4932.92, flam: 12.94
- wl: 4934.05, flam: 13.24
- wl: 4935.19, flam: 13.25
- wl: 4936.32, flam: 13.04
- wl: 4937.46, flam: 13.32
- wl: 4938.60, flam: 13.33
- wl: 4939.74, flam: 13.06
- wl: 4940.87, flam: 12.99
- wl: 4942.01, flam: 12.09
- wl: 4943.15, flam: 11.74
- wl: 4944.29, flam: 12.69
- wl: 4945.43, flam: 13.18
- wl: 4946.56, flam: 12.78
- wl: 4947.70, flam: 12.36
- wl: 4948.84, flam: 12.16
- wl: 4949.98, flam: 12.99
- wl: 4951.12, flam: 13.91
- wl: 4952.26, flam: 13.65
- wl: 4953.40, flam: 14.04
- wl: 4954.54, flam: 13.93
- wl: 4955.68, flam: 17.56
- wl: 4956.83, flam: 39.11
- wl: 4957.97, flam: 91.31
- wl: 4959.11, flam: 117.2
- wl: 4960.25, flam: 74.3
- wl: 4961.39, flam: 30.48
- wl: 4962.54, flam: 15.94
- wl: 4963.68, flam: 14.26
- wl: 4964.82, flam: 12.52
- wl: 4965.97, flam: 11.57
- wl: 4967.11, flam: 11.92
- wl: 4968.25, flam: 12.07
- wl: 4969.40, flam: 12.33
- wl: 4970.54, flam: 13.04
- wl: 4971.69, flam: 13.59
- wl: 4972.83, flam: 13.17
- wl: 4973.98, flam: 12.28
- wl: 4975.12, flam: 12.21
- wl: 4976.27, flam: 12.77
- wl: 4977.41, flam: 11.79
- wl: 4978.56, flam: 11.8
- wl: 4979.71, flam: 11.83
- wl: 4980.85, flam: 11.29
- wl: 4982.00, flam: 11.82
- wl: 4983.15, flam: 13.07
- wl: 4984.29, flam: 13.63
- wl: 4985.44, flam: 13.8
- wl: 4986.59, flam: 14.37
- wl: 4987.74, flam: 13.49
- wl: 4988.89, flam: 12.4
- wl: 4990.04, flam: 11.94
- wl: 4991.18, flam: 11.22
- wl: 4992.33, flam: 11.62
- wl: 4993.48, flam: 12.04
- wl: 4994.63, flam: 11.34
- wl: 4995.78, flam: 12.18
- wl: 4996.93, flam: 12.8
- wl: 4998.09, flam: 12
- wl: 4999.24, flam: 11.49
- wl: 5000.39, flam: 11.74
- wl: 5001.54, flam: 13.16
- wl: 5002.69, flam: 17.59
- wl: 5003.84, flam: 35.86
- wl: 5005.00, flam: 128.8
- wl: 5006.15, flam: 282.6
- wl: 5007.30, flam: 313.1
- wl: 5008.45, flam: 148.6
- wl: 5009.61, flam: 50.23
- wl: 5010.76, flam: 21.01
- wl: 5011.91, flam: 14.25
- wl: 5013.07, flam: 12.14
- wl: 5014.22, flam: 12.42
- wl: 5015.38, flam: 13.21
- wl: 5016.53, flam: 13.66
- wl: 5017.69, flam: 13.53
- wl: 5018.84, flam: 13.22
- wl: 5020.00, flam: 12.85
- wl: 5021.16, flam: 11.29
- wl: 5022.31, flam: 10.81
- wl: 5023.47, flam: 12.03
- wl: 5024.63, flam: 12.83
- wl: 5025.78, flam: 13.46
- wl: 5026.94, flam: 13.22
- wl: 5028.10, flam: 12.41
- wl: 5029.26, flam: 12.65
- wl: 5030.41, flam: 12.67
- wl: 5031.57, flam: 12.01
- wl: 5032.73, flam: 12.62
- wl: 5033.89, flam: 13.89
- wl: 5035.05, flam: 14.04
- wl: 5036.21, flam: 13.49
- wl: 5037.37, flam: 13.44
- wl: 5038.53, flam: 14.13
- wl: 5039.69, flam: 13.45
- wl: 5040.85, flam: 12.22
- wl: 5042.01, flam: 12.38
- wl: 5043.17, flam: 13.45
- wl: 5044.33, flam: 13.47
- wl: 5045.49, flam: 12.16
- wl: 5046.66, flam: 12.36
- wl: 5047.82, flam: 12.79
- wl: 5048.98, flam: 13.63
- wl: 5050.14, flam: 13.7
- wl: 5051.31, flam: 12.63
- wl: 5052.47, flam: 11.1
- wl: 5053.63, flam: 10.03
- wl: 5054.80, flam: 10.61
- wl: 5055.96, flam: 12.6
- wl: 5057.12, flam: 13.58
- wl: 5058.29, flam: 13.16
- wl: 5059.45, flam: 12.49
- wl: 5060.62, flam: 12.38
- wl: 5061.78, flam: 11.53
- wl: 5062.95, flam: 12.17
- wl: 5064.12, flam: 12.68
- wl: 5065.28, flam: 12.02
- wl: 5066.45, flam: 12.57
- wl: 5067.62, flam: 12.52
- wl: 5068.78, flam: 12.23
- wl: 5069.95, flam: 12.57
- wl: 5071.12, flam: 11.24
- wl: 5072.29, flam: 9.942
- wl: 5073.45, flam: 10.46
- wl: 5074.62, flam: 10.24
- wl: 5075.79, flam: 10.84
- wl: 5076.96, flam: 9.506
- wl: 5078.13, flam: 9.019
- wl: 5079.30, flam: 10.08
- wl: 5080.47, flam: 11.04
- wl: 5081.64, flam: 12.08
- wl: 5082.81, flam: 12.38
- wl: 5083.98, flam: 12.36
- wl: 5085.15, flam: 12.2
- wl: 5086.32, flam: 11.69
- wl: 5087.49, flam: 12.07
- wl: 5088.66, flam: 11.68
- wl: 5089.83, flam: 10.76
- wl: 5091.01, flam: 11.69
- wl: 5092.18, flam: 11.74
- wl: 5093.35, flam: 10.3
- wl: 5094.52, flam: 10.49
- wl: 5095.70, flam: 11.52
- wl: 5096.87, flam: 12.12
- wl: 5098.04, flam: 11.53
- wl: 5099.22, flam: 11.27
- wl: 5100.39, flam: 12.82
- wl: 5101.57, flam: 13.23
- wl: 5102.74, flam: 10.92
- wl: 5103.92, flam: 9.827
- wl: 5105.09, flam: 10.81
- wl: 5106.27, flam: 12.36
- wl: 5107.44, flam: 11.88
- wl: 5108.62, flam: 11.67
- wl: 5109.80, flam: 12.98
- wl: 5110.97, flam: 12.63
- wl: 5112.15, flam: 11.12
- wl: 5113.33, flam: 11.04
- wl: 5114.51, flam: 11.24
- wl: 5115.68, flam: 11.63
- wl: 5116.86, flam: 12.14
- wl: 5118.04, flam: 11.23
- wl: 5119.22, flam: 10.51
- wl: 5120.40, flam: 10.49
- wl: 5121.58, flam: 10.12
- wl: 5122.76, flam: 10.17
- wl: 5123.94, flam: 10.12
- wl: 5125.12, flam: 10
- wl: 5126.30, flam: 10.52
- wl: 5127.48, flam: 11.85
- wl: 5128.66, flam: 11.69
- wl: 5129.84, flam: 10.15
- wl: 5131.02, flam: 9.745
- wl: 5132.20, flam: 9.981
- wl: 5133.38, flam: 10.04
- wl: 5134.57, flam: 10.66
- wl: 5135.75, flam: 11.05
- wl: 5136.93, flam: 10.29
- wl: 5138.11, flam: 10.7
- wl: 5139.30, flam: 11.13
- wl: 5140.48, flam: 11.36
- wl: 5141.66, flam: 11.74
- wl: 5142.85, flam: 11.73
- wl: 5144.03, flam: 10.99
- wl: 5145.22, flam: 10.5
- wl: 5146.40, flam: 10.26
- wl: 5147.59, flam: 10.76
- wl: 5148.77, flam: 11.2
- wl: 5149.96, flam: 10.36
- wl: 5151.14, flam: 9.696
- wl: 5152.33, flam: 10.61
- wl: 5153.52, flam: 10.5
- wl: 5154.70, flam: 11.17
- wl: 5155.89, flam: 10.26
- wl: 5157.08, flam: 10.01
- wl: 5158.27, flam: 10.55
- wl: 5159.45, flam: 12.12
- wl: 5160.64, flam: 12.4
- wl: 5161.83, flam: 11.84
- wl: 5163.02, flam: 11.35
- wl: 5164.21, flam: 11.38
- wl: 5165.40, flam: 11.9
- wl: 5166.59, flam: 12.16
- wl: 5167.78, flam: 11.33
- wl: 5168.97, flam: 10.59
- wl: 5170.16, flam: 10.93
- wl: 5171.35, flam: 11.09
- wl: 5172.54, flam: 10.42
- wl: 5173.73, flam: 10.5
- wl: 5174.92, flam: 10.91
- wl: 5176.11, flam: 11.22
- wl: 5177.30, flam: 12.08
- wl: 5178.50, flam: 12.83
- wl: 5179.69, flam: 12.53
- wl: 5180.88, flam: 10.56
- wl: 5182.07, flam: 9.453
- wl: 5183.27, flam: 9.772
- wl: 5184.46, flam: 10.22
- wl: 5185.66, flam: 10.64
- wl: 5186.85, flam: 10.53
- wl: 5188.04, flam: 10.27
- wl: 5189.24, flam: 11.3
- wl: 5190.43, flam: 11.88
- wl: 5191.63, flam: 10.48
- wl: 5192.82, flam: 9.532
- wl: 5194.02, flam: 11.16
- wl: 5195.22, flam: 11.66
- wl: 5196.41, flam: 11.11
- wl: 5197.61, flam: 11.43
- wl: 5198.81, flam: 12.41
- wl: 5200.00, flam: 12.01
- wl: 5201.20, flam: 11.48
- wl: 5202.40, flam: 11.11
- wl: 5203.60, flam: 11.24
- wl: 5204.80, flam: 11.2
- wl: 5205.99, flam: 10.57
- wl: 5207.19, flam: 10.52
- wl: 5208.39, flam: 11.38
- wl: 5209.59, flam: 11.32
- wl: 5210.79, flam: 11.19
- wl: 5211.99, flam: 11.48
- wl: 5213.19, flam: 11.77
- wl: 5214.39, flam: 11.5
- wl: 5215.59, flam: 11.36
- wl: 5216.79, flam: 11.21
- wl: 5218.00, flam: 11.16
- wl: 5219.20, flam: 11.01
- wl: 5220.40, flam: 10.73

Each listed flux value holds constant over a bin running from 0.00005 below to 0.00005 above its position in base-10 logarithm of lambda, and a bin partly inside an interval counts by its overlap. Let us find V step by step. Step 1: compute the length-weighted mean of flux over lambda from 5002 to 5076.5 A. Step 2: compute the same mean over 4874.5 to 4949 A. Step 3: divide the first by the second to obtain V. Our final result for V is 2.1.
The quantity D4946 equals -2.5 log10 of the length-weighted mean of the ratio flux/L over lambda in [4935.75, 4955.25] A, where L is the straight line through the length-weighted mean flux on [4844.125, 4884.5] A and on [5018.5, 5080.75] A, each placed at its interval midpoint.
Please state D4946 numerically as 0.27 mag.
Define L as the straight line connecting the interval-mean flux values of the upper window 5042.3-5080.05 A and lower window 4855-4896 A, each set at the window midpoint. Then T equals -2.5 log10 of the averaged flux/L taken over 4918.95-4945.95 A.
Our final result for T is 0.36 mag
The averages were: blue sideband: 20.4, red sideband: 11.9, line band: 12.7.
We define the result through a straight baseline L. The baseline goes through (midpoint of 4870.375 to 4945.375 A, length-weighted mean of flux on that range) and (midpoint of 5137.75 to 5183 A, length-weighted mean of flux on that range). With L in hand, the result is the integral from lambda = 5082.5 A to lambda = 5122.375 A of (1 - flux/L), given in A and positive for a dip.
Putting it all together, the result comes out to -0.44 A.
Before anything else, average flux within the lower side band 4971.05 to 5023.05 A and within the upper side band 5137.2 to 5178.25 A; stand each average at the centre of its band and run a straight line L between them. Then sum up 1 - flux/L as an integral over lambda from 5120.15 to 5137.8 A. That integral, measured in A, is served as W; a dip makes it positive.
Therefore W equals 5.2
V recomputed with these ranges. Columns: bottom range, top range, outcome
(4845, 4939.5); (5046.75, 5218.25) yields 0.71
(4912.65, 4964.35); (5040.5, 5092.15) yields 0.62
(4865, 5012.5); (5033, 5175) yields 0.53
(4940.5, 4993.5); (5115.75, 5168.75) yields 0.57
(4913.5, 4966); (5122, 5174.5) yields 0.57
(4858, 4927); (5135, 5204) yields 0.65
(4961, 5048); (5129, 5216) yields 0.44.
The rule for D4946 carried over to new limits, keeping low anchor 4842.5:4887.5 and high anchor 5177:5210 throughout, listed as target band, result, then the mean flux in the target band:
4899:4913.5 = 0.43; 12.4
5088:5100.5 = 0.19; 11.4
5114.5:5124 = 0.19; 10.9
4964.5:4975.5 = 0.32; 12.5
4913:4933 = 0.41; 12.3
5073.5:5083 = 0.31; 10.6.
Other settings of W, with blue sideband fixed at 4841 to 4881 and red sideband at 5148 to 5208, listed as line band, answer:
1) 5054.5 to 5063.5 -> 1.3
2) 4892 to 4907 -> 5.2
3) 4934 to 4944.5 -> 3.0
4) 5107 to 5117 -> 0.9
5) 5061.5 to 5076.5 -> 2.8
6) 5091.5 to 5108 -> 2.3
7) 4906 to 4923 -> 5.9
